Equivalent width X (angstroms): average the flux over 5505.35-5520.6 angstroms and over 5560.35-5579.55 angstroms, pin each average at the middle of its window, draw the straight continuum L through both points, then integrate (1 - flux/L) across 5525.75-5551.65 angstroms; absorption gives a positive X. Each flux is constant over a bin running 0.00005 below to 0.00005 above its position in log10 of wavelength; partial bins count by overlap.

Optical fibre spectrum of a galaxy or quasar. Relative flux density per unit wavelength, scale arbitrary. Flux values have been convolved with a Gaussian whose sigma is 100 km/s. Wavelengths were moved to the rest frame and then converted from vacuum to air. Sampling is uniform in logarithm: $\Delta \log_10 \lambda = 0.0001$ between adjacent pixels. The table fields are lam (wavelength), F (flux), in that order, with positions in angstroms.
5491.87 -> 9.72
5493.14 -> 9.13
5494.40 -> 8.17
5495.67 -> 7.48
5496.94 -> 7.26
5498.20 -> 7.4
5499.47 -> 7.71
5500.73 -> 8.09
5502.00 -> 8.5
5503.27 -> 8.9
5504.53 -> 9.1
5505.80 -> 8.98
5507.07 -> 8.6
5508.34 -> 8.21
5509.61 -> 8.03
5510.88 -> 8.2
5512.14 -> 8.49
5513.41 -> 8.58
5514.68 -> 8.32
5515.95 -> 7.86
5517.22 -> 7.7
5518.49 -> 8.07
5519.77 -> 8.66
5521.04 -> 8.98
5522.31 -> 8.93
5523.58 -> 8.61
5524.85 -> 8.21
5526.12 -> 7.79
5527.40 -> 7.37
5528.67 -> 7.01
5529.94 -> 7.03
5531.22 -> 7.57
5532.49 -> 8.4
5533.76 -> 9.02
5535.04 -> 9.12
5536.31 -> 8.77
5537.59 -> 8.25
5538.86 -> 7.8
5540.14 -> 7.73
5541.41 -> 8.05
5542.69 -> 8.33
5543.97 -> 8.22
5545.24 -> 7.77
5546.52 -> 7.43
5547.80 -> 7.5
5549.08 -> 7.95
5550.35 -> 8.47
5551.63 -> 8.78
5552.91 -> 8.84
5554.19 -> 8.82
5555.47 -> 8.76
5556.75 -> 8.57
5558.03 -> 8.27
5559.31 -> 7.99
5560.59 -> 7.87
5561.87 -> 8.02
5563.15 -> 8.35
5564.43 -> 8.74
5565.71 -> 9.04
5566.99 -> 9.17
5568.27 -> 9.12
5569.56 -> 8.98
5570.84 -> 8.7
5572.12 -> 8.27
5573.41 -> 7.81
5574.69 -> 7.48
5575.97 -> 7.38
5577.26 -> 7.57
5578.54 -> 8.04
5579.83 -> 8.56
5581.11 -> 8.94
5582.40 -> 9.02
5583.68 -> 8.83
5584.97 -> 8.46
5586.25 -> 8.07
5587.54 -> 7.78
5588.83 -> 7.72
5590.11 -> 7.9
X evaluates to 1.0 angstroms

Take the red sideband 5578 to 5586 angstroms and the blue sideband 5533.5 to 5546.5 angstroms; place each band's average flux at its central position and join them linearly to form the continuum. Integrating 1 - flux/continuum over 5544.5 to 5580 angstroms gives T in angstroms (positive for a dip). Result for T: 0.6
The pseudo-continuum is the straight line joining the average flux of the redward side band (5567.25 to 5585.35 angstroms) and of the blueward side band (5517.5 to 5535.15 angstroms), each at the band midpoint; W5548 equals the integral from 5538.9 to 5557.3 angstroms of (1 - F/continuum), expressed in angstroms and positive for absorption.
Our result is 0.1 angstroms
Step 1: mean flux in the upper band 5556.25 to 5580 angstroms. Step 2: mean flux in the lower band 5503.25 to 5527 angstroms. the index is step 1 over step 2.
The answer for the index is 0.99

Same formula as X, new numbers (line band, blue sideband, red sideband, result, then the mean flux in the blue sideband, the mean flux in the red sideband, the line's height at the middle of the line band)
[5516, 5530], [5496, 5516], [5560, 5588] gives 0.4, 8.27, 8.38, 8.29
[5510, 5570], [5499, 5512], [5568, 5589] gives 0.6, 8.45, 8.27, 8.37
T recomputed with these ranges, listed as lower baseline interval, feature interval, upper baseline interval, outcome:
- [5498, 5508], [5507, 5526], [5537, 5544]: -0.09 angstroms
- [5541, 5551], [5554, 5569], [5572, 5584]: -0.92 angstroms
